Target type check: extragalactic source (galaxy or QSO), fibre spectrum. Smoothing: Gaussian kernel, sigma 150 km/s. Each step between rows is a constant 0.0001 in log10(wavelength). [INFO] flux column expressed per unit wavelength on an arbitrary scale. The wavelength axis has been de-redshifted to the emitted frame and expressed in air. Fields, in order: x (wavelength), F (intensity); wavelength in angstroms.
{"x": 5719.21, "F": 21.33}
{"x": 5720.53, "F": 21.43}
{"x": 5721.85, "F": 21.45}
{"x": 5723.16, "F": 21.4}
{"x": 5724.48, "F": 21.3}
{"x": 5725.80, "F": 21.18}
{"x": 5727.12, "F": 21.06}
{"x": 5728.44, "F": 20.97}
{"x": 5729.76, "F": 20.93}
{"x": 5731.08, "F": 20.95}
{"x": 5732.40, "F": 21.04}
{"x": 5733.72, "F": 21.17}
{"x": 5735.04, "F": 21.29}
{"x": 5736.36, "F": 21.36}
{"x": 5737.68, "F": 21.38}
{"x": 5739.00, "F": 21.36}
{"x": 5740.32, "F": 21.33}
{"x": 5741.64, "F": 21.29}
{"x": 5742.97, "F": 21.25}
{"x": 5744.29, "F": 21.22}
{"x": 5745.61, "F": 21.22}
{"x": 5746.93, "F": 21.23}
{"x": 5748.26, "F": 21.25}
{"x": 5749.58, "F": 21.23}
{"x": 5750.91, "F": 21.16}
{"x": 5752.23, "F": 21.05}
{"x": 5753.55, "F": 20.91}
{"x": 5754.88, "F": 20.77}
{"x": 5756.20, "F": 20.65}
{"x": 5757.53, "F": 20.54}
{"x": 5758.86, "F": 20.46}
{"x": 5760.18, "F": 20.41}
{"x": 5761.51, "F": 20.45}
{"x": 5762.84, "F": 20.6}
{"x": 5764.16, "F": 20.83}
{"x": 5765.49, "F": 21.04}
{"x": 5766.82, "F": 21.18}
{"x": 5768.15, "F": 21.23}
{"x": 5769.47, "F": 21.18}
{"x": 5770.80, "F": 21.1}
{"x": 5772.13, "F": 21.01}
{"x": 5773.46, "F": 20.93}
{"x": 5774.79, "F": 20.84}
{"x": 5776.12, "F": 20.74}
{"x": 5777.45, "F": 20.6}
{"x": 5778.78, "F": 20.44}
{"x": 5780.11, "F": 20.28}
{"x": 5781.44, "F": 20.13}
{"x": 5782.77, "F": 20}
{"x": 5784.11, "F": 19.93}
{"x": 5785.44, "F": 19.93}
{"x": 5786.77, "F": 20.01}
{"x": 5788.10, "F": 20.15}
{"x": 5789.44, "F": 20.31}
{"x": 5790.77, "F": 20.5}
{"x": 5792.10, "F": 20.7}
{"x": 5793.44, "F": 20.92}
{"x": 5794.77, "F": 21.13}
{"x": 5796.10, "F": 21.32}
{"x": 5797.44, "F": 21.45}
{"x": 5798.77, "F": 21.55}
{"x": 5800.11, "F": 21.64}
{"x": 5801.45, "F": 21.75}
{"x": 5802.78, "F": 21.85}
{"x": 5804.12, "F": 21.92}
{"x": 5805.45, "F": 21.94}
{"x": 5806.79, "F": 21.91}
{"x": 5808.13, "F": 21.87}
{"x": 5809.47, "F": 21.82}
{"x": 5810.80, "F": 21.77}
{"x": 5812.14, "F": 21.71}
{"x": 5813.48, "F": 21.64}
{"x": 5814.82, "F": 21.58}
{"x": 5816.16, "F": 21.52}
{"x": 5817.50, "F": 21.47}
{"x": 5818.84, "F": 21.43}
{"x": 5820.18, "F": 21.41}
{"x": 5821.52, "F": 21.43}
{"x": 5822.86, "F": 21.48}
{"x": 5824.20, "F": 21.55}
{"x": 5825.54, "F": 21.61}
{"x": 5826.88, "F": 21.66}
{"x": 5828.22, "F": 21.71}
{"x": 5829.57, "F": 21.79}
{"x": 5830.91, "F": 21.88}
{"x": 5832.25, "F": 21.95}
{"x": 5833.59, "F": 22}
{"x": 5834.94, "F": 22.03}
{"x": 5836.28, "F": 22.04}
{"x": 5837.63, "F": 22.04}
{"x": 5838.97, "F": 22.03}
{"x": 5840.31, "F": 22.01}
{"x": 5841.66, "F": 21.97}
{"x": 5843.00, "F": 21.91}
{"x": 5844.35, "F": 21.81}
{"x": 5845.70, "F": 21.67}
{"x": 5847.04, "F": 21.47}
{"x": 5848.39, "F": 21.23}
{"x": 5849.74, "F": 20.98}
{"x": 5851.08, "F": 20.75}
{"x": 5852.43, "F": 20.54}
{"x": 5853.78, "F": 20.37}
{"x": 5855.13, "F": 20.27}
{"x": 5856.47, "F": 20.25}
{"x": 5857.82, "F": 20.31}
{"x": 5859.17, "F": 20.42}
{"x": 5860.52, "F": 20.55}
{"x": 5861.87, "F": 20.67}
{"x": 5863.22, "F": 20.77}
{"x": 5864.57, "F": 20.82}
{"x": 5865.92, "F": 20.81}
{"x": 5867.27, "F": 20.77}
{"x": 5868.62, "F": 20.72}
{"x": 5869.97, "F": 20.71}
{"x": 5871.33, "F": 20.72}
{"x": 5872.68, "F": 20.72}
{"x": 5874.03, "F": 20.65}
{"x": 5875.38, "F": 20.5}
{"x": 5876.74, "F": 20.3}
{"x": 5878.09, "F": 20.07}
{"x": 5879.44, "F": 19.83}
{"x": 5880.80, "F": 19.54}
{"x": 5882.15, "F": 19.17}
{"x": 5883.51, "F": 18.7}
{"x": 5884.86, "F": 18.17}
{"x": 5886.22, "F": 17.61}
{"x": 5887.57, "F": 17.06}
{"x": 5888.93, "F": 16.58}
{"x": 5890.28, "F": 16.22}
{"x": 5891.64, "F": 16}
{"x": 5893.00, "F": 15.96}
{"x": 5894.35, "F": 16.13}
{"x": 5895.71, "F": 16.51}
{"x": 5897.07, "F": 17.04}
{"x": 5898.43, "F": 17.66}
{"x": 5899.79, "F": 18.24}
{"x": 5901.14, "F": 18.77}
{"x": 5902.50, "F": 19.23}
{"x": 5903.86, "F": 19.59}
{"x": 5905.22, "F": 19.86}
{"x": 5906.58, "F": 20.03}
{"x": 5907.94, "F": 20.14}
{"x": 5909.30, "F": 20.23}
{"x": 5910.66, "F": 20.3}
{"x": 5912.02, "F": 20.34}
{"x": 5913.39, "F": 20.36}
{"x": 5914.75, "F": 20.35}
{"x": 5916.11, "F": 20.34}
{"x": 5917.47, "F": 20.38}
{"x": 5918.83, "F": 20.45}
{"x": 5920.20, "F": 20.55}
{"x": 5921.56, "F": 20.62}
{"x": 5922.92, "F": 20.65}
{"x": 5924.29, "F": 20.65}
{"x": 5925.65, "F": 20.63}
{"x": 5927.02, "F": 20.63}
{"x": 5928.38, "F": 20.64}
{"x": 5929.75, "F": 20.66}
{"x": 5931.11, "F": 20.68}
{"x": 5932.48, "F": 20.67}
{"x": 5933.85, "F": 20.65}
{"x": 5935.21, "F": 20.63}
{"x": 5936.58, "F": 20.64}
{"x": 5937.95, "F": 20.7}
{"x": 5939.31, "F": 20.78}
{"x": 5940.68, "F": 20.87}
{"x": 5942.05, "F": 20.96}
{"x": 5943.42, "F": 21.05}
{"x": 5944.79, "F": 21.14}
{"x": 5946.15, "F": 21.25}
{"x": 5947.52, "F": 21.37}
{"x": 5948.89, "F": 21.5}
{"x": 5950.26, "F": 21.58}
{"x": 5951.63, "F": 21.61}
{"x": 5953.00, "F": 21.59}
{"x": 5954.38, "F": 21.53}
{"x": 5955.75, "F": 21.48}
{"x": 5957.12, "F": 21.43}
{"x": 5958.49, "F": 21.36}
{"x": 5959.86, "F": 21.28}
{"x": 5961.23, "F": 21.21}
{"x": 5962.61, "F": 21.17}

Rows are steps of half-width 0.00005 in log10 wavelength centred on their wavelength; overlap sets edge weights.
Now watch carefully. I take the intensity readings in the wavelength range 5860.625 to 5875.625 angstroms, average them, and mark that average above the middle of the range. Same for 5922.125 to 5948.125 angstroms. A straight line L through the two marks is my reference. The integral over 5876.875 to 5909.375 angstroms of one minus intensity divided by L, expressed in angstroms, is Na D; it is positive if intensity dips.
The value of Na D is 3.9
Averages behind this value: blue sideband 20.7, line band 18.3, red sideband 20.8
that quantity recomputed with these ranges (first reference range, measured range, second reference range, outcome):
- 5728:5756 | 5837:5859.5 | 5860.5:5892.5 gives -1.57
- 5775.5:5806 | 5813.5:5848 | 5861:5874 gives -1.57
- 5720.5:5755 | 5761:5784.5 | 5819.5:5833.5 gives 0.74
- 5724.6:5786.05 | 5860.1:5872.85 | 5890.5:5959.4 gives -0.22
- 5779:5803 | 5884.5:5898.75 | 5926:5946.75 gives 2.75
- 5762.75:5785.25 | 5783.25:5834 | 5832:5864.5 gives -1.01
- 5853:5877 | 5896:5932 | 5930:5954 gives 1.62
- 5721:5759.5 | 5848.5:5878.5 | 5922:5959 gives 0.65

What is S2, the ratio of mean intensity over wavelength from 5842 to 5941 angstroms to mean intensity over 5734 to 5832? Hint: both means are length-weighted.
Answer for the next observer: 0.94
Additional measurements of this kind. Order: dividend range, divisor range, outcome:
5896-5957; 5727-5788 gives 0.98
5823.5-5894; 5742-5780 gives 0.98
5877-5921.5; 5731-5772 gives 0.90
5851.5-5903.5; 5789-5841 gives 0.89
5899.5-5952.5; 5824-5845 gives 0.94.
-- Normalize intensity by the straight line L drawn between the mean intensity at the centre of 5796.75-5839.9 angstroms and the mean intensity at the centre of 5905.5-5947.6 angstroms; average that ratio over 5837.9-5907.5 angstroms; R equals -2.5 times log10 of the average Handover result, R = 0.078 mag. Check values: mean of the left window 21.7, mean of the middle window 19.7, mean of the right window 20.6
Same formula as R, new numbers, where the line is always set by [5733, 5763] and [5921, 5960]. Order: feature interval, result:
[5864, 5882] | 0.03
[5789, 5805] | -0.01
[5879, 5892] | 0.17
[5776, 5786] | 0.04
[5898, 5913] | 0.08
